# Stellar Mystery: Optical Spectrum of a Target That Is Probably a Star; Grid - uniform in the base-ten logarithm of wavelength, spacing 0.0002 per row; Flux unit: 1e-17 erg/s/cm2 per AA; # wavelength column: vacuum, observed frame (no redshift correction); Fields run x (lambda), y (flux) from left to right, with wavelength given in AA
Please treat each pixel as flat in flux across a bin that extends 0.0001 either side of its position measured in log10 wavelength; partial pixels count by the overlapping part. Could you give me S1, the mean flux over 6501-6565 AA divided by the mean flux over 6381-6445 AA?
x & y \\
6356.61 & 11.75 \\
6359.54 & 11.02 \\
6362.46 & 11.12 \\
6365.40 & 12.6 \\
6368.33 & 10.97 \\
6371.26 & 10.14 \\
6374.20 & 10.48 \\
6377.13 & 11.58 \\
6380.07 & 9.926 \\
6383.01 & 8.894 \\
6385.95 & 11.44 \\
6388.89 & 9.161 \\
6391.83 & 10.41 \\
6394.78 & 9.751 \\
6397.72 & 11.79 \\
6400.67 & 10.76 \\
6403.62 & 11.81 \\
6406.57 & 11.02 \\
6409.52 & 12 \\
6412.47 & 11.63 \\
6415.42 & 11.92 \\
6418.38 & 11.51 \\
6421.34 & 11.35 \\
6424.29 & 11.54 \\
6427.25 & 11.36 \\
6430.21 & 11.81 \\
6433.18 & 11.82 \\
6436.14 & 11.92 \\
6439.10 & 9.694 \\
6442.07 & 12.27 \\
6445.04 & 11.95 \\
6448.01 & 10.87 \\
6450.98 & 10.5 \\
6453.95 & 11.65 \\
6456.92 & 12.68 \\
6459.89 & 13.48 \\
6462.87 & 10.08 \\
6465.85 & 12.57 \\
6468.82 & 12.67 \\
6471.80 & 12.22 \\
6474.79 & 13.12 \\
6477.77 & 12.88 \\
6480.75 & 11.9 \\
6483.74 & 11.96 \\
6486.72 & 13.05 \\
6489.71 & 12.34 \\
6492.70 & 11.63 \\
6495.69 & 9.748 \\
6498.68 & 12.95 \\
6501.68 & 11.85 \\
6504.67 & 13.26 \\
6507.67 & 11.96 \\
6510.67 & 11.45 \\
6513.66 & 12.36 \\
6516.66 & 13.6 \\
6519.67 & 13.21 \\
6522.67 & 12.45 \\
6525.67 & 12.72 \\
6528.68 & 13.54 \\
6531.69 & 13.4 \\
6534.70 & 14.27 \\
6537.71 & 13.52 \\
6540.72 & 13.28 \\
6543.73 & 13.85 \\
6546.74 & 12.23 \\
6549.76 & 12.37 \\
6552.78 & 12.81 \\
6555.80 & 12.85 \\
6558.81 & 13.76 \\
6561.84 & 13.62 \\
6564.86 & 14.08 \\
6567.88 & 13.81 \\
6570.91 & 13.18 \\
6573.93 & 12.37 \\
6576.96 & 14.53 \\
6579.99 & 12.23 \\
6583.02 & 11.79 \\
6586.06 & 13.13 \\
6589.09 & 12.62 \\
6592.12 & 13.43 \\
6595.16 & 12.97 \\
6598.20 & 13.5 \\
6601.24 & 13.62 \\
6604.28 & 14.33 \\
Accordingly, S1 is 1.2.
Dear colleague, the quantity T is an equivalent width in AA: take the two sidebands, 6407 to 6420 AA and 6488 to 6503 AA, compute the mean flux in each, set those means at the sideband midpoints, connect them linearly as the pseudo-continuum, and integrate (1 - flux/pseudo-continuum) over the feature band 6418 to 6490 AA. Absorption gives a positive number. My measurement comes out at -1.1 AA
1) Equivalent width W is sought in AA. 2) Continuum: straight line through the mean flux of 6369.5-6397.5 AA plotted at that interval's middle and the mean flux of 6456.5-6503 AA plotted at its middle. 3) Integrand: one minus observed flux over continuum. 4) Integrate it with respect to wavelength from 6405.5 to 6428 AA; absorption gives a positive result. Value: -1.3 AA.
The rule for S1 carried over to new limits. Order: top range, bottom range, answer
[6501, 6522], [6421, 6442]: 1.10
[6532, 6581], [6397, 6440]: 1.16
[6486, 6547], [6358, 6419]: 1.16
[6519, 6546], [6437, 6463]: 1.15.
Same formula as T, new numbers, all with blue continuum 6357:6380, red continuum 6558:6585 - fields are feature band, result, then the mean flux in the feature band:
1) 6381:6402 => 1.9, 10.3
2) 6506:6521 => 0.1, 12.5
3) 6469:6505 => 0.3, 12.2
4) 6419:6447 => 0.6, 11.5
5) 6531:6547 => -0.8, 13.5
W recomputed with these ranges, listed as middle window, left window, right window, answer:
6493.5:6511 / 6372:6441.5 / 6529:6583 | 0.81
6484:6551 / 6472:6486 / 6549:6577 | 0.96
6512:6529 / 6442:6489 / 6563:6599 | -0.44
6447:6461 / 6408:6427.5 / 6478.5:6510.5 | 0.01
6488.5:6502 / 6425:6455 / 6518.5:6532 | 0.84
